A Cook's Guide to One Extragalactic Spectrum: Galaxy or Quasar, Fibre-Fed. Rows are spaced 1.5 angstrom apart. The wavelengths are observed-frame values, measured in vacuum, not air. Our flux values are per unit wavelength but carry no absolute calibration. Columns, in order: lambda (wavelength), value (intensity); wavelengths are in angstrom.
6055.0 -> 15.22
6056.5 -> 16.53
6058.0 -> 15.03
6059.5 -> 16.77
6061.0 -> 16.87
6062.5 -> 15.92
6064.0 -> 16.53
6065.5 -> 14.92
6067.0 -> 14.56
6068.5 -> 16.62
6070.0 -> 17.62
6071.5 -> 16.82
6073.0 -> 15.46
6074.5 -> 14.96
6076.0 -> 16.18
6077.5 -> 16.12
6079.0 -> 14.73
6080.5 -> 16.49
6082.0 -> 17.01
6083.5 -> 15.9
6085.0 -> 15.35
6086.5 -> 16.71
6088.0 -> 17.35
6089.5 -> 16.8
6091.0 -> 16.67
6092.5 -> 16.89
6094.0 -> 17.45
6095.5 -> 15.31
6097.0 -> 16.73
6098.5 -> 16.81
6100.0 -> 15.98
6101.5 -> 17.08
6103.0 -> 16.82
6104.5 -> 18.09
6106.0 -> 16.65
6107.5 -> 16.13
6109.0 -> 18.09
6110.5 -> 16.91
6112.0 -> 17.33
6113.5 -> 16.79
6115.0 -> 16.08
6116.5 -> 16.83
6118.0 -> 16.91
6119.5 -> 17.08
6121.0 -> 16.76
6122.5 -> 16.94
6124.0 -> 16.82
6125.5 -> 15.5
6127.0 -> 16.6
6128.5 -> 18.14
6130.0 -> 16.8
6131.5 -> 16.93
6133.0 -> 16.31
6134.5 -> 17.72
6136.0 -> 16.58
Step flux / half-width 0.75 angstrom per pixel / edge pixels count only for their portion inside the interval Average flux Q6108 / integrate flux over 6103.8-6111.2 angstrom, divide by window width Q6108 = 17.2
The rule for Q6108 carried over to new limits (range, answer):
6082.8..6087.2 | 16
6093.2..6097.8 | 16.5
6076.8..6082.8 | 16.1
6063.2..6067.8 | 15.4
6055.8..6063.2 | 16.2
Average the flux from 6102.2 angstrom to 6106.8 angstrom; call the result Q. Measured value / 17.2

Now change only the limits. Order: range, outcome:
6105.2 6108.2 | 16.4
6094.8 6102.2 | 16.4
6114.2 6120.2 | 16.7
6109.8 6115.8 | 16.8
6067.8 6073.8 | 16.6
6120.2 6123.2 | 16.9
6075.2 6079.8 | 15.7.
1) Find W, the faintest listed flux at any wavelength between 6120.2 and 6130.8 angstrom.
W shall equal 15.5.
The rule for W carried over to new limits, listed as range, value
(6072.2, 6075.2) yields 14.96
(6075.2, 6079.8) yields 14.73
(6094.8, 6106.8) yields 15.31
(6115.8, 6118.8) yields 16.83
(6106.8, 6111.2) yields 16.13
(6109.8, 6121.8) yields 16.08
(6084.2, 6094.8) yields 15.35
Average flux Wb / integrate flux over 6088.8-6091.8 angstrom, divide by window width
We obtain 16.7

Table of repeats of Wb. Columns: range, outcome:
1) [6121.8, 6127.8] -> 16.5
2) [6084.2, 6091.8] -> 16.6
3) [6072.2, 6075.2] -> 15.2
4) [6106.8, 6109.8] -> 17.1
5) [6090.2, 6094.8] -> 17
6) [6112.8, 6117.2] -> 16.6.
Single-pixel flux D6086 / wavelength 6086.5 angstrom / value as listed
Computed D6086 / 16.71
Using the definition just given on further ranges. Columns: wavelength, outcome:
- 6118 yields 16.91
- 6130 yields 16.8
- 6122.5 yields 16.94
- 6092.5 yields 16.89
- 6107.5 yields 16.13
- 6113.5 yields 16.79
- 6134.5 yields 17.72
